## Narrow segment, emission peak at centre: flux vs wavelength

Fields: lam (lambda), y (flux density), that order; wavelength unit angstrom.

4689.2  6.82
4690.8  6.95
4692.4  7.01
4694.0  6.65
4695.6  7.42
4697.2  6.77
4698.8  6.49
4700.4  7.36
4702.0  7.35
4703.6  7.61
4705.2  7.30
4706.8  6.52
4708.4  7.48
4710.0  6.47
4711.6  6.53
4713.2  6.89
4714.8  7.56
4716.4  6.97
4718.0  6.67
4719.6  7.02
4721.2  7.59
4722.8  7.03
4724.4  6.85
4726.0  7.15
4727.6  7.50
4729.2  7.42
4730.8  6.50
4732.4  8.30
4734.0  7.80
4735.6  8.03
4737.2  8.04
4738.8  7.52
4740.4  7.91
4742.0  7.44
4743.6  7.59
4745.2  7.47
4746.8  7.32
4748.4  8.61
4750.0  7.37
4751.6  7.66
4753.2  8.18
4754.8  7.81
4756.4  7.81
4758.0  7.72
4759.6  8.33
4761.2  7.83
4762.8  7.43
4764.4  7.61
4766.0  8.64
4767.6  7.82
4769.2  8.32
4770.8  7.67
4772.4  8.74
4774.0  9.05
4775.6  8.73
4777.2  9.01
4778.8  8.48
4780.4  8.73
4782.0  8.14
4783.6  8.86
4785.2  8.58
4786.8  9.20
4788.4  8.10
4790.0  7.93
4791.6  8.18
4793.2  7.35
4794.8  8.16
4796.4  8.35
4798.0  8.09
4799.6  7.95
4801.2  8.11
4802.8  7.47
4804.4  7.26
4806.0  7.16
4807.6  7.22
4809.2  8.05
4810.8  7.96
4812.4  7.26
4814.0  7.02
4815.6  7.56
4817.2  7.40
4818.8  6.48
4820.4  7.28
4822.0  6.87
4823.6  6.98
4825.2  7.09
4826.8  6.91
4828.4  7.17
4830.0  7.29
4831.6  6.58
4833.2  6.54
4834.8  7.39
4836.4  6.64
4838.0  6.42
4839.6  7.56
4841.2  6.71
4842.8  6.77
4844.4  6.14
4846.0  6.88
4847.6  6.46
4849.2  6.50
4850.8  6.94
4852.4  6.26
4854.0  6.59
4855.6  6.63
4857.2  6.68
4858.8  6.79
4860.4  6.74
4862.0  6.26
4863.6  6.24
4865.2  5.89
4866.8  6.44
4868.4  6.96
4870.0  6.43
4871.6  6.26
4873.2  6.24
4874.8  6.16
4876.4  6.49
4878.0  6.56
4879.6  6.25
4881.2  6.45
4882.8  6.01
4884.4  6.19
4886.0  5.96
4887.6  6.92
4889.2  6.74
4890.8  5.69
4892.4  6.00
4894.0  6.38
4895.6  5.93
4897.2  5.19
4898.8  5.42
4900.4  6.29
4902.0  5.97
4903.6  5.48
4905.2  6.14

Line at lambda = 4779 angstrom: C III] 1909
